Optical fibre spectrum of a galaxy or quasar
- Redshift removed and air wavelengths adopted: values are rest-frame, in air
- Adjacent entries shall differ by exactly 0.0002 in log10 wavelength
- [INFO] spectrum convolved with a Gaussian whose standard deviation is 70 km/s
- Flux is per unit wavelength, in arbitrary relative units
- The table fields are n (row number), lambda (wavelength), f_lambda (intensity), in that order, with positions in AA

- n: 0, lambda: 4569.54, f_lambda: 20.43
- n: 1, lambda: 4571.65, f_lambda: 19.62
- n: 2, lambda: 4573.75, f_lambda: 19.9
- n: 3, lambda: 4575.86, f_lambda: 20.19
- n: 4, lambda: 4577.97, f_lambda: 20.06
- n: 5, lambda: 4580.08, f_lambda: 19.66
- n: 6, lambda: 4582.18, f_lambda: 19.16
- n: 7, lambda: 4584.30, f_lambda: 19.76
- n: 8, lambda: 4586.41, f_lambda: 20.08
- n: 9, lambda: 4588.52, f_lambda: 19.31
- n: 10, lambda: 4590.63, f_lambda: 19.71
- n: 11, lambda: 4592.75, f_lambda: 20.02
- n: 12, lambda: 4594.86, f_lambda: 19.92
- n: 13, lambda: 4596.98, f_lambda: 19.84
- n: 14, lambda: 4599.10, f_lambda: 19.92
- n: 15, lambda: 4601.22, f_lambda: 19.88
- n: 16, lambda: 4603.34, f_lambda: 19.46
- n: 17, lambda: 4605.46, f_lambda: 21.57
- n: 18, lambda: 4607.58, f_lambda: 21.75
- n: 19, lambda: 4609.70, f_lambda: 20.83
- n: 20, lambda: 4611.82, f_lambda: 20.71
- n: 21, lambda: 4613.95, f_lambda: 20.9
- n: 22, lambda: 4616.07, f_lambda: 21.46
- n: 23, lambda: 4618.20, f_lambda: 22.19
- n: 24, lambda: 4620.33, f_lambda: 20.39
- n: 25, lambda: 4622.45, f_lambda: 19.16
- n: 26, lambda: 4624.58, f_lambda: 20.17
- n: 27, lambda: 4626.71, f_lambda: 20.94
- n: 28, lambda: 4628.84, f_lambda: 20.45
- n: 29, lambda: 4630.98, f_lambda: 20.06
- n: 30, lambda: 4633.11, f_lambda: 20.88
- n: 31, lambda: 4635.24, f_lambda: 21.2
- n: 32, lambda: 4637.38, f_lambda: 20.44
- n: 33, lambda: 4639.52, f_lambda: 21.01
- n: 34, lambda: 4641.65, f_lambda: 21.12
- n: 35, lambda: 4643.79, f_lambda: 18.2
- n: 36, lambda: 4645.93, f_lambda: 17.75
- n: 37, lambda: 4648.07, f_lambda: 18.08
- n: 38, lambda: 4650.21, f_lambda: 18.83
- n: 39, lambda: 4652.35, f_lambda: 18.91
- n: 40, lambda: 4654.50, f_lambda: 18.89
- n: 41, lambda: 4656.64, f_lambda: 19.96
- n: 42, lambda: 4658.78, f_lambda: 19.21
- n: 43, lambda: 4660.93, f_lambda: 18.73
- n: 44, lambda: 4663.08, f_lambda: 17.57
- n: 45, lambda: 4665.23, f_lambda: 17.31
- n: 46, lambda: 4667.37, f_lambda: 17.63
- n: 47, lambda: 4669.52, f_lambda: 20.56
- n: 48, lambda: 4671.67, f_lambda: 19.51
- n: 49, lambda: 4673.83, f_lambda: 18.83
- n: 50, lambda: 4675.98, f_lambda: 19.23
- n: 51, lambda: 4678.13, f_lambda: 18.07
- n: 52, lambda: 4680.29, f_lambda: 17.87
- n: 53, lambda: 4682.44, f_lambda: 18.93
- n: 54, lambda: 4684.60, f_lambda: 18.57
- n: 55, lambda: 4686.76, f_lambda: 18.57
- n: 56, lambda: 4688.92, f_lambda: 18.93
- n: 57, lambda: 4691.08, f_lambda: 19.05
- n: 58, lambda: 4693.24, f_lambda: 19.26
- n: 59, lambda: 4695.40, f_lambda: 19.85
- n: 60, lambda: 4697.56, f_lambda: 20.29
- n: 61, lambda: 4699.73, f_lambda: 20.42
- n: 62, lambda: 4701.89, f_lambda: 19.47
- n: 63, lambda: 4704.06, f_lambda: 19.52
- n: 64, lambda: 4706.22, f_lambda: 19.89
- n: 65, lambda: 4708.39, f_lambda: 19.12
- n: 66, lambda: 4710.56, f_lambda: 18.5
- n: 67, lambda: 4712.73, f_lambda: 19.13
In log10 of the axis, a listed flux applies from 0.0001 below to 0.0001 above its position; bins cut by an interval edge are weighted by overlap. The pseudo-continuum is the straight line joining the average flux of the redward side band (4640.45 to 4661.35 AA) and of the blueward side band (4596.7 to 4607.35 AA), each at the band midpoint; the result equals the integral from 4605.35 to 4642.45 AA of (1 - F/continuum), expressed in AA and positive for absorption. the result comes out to -2.1 AA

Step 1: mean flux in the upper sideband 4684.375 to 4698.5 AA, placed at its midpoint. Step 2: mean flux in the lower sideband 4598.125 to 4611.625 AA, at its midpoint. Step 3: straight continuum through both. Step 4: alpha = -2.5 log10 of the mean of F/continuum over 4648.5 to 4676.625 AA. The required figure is 0.05 mag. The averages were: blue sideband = 20.6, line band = 18.8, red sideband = 19.2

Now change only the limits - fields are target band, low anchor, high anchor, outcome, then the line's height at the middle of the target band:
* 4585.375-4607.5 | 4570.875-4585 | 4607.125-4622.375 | 0.02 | 20.4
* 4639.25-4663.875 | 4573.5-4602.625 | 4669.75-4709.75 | 0.03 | 19.4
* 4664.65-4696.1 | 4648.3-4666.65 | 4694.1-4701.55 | 0.04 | 19.5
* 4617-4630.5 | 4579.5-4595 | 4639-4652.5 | -0.07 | 19.3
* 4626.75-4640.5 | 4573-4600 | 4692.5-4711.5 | -0.05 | 19.7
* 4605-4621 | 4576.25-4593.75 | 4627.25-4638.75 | -0.05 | 20.2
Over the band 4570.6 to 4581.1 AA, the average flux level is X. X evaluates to 19.9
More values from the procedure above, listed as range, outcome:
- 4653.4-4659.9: 19.3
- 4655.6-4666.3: 18.6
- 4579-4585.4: 19.5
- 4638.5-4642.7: 21.1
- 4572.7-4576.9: 20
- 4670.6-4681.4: 18.7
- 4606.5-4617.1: 21.1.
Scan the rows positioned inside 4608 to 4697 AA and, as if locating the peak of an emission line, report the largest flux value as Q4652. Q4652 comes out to 22.19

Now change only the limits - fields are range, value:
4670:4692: 19.51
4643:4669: 19.96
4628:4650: 21.2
